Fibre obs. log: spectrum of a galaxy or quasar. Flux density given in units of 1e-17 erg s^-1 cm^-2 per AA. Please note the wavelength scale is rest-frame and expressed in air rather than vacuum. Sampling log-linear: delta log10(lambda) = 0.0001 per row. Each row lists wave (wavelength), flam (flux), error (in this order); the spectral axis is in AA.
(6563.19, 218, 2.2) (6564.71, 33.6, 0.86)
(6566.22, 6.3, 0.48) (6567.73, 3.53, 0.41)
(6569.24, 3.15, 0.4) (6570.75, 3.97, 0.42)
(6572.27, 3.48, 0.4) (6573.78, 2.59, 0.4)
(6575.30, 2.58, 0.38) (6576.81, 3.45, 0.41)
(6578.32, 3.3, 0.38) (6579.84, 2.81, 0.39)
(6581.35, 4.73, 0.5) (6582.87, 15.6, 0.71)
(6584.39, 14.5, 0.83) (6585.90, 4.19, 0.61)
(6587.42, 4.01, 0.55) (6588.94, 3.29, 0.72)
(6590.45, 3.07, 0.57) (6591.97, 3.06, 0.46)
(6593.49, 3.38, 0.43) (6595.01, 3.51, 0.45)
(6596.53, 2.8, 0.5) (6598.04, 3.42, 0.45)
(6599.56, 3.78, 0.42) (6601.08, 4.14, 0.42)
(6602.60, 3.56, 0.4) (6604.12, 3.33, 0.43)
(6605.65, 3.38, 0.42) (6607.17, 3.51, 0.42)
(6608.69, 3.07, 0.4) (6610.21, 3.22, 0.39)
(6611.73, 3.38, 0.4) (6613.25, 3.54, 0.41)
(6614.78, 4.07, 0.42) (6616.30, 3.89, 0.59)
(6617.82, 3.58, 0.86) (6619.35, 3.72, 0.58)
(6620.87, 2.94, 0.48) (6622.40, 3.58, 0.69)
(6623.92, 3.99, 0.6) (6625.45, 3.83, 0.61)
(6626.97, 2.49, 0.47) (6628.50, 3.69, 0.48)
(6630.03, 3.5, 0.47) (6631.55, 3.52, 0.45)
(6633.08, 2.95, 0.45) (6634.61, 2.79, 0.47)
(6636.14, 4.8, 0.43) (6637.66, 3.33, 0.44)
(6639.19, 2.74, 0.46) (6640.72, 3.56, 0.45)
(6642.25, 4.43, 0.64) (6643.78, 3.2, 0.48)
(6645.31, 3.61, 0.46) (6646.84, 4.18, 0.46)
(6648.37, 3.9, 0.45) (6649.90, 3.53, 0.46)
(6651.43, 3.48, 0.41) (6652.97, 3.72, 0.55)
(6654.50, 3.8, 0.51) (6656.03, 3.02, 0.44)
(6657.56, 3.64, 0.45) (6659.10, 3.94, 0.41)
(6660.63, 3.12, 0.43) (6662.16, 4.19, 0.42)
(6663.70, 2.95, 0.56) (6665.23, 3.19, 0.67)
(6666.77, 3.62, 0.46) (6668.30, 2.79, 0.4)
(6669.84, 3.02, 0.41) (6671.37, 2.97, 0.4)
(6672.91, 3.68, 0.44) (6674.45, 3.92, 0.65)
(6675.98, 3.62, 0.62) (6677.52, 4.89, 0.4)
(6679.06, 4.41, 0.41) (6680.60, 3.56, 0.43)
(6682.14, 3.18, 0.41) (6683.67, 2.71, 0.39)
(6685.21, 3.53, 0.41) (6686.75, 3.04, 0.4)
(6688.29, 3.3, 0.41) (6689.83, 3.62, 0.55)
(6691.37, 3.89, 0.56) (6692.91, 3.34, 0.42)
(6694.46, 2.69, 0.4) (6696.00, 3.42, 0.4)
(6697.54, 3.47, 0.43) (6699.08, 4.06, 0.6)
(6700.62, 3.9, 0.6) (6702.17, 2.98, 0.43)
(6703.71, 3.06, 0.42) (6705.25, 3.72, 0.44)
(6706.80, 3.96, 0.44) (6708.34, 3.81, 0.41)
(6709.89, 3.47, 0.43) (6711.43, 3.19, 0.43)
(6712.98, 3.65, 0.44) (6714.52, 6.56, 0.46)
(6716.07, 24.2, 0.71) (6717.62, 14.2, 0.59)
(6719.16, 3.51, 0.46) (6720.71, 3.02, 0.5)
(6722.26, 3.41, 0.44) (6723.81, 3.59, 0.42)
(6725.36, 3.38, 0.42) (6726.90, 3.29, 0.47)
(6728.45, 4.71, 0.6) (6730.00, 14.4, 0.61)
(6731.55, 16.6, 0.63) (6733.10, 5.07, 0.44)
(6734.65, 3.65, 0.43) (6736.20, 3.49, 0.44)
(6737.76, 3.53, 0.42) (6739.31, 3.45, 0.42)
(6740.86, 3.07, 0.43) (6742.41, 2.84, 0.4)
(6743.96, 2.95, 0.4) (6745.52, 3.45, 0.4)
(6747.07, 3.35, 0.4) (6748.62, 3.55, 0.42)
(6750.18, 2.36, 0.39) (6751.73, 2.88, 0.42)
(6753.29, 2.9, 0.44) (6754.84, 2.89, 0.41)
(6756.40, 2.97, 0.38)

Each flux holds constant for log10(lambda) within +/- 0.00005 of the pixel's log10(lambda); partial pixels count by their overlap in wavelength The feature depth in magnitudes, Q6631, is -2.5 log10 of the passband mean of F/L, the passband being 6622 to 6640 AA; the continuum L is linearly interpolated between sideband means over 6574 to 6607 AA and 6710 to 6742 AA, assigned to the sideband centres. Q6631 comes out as 0.424 mag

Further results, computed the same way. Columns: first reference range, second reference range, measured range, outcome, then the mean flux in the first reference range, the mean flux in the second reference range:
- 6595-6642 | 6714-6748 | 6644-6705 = 0.332 mag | 3.48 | 6.15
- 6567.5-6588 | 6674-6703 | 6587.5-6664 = 0.257 mag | 5.19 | 3.55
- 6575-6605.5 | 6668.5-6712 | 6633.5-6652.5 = 0.119 mag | 4.63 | 3.51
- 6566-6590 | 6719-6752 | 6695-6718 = -0.217 mag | 5.04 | 4.57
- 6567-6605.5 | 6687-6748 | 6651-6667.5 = 0.317 mag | 4.35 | 4.99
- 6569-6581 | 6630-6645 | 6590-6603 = -0.034 mag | 3.22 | 3.49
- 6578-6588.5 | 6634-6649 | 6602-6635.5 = 0.393 mag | 7.06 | 3.66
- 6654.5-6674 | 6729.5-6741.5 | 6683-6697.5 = 0.342 mag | 3.37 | 6.52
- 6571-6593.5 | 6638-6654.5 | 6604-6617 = 0.244 mag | 4.96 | 3.63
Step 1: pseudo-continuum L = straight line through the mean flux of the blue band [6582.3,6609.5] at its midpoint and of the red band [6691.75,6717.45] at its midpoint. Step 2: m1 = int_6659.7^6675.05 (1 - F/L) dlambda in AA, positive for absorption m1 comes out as 5.1 AA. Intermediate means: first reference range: 4.68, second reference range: 5.17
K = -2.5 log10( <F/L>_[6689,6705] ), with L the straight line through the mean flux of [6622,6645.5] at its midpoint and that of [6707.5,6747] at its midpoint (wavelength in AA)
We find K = 0.41 mag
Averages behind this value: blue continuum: 3.5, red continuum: 5.81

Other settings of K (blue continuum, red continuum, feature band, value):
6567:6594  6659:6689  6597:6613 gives 0.26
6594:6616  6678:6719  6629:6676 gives 0.18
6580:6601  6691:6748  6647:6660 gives 0.38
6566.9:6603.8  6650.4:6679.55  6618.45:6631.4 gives 0.15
